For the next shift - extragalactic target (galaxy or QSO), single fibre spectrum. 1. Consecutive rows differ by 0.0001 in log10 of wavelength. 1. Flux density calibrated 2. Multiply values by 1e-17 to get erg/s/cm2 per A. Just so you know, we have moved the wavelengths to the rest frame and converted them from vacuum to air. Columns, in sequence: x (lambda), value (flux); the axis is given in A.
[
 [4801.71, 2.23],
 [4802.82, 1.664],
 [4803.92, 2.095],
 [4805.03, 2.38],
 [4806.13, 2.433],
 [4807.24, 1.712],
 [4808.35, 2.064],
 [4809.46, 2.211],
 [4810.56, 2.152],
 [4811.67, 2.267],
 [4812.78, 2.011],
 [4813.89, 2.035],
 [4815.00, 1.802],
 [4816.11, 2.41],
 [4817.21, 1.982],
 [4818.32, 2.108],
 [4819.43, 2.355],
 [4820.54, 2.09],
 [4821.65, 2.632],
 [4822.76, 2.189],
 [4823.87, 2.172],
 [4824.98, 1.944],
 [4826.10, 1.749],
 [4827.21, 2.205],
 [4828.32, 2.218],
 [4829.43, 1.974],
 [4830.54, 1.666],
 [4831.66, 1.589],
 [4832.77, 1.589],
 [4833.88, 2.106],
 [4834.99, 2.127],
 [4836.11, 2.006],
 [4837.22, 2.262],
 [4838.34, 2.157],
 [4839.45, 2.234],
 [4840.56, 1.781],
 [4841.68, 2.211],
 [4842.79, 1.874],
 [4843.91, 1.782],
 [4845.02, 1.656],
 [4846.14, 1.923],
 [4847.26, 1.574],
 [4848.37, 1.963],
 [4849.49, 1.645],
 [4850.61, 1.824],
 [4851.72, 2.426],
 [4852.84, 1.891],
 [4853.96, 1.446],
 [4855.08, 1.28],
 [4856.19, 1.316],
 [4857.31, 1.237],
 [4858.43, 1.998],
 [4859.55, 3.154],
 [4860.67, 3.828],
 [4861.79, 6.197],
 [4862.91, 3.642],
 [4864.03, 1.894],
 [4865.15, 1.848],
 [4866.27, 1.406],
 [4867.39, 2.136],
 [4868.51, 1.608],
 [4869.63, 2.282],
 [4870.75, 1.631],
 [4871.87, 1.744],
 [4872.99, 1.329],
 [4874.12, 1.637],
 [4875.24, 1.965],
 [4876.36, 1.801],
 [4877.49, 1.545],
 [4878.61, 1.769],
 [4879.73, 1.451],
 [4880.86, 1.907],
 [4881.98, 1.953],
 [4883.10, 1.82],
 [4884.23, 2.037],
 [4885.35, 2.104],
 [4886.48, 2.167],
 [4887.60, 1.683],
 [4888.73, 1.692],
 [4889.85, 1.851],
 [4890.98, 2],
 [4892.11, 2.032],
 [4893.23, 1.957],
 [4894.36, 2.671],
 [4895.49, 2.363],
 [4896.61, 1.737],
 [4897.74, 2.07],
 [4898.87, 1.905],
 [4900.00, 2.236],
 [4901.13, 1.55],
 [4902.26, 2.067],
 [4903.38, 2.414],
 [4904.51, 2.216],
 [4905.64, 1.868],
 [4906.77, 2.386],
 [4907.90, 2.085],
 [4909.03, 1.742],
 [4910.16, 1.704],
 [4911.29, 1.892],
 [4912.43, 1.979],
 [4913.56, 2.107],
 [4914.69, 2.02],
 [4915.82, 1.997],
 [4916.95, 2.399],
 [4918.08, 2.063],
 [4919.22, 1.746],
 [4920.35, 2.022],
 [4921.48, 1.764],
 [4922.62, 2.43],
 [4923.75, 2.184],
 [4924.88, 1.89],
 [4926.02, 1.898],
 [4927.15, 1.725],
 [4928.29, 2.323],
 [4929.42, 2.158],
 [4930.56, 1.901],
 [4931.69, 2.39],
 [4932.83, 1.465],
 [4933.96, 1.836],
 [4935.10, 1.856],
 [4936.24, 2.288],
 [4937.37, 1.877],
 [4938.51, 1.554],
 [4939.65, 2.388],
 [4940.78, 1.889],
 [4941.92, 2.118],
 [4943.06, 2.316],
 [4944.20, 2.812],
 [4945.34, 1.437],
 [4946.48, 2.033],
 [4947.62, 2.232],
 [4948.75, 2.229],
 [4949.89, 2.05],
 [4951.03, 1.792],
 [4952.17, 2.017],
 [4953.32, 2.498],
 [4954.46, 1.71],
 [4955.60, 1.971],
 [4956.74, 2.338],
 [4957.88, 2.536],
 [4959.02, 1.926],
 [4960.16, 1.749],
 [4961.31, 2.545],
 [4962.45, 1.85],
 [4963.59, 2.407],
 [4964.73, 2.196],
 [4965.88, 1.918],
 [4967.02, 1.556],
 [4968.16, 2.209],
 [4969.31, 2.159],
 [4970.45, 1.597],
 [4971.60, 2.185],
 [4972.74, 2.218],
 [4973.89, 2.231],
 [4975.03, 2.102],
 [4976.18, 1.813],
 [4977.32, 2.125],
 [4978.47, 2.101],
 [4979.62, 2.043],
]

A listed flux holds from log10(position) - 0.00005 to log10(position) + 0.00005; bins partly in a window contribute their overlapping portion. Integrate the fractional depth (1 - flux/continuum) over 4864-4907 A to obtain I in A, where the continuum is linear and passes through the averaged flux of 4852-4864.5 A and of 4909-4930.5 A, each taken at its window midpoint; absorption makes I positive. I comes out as 7.1 A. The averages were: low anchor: 2.54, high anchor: 2.01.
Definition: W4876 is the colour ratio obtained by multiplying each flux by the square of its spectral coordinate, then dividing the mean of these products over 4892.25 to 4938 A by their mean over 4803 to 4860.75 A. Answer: 1.04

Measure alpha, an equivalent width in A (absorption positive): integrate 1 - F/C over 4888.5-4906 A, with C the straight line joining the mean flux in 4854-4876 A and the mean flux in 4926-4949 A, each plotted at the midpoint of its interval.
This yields 0.6 A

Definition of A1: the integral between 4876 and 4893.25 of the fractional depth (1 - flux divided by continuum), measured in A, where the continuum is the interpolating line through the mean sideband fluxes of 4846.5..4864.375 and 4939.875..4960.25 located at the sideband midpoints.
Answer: 3.1 A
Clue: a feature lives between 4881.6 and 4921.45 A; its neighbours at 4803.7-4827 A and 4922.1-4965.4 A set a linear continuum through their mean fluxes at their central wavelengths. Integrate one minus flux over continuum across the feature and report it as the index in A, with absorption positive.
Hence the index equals 1.5 A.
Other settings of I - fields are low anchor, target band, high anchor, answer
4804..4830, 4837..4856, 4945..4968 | 2.3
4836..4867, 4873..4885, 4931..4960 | 2.0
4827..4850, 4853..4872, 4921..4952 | -3.2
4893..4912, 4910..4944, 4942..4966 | 1.1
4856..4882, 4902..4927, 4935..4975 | 0.9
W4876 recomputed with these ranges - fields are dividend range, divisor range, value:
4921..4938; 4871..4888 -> 1.14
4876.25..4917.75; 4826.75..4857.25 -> 1.09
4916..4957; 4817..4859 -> 1.10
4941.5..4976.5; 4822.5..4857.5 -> 1.17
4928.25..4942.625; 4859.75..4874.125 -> 0.84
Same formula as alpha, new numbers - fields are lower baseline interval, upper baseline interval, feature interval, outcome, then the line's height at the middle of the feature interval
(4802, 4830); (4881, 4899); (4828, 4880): 1.1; 2.06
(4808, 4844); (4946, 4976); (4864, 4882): 2.8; 2.07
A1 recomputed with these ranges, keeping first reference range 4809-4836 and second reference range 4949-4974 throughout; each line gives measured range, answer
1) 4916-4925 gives 0.01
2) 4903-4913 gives 0.22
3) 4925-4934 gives 0.46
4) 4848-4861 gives 0.61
